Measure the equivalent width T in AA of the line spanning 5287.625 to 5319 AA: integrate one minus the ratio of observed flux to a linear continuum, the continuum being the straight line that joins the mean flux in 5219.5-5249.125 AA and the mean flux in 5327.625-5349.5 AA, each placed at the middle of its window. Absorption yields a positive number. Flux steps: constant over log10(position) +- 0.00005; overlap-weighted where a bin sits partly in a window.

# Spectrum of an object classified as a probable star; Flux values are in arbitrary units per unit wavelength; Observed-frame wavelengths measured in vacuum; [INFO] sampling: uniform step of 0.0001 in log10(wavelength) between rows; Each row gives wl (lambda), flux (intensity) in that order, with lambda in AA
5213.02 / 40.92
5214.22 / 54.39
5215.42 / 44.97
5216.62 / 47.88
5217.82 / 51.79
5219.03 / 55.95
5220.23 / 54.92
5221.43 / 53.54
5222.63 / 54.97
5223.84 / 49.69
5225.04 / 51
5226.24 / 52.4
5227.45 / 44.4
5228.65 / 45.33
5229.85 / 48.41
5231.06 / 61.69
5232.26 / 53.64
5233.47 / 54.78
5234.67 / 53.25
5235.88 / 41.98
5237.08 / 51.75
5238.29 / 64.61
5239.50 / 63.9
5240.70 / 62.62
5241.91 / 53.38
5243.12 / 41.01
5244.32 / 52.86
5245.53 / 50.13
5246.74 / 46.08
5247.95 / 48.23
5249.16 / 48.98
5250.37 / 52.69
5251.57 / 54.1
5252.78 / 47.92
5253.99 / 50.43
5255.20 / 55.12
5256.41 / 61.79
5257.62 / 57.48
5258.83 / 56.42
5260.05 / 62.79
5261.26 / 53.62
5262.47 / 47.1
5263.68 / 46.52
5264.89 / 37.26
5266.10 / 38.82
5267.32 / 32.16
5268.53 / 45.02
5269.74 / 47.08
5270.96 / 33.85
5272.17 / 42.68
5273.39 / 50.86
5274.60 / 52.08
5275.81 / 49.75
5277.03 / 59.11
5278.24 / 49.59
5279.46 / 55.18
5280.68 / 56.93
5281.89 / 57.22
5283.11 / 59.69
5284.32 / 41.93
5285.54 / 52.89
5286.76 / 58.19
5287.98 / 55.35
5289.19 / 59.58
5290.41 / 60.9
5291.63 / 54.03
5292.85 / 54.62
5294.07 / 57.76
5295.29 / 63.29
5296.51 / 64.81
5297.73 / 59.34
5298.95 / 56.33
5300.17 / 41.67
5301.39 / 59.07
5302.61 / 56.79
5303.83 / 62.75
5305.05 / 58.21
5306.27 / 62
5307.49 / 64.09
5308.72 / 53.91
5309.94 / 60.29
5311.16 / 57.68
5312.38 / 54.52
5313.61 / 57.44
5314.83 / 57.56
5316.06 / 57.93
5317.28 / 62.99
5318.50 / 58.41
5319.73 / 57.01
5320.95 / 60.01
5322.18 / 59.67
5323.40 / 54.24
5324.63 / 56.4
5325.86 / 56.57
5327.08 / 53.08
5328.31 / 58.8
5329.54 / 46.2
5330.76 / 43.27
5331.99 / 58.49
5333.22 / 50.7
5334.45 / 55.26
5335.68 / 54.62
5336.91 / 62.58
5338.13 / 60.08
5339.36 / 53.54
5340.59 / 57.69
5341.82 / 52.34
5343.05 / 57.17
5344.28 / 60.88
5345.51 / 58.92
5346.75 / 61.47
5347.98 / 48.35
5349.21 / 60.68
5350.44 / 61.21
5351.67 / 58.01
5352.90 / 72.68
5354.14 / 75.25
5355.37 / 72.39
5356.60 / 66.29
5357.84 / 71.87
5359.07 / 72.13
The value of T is -2.2 AA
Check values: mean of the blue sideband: 52.2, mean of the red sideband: 55.5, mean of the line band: 58.2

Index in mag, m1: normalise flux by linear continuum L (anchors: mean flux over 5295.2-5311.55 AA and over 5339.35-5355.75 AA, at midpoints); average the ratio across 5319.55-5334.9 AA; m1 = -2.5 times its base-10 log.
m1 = 0.10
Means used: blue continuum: 58.5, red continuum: 60.8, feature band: 54.5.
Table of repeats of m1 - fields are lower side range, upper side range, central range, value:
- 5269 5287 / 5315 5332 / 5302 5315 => -0.086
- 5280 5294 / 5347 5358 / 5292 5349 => 0.061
